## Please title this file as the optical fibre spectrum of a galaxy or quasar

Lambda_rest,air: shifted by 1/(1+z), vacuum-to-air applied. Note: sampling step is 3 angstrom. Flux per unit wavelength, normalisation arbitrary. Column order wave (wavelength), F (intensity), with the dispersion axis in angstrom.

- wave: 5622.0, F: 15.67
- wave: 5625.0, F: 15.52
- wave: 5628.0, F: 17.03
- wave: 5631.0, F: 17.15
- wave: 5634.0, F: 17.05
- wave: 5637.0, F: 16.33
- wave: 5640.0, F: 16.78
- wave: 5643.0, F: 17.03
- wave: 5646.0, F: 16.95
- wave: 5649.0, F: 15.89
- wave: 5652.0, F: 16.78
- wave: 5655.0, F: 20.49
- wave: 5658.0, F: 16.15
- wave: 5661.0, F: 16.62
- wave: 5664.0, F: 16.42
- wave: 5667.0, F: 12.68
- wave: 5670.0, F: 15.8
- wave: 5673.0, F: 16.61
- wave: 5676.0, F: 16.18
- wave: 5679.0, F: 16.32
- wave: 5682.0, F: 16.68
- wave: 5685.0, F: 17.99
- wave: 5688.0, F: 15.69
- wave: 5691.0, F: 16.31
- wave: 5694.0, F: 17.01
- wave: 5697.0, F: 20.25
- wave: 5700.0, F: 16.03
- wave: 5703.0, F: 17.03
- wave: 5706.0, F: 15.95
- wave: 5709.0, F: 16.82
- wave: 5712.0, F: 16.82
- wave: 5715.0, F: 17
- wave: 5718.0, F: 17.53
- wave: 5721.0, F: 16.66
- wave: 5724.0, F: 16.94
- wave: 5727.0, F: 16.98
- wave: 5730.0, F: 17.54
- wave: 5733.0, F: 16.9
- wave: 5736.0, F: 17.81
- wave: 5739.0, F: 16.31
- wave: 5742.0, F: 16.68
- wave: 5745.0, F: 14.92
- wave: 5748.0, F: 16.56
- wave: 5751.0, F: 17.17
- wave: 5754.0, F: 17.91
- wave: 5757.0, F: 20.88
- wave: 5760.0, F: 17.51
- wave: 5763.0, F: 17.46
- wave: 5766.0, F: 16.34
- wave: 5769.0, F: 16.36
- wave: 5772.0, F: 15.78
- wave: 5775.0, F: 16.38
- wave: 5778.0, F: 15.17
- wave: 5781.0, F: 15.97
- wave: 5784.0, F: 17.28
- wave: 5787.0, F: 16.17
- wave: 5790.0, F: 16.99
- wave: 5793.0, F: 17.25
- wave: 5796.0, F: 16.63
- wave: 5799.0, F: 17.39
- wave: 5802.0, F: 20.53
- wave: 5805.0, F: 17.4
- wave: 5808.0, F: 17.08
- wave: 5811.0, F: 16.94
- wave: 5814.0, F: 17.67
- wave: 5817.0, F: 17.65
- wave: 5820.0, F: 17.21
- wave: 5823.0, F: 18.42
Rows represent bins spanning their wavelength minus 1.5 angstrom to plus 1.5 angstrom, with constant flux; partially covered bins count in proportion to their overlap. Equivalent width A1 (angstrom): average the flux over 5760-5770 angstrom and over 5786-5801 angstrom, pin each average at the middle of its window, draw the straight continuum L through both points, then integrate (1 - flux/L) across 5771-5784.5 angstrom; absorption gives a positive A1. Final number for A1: 0.7 angstrom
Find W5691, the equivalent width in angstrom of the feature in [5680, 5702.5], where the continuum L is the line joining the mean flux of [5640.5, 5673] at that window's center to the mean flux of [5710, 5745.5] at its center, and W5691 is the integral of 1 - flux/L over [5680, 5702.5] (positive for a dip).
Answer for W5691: -0.6 angstrom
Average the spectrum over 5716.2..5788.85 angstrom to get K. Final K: 16.9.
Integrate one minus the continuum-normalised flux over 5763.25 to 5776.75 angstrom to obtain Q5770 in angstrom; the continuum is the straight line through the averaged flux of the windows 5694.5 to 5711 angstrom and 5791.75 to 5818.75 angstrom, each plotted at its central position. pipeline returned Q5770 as 0.9 angstrom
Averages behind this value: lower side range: 17.2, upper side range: 17.6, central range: 16.3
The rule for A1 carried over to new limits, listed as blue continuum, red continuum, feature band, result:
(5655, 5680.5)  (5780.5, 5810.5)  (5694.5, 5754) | -1.2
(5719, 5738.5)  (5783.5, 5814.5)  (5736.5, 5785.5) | 1.2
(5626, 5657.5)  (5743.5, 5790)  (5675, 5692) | 0.4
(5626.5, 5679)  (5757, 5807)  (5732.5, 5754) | 0.3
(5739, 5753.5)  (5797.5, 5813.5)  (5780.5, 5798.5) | 0.7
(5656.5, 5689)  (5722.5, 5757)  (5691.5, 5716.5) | -0.8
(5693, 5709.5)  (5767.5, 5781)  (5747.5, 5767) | -1.9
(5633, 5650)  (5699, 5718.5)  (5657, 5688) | 1.1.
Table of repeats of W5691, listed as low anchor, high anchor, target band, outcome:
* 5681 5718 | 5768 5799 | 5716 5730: -0.2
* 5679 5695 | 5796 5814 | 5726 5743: 0.1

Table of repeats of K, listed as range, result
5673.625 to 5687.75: 16.7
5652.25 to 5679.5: 16.4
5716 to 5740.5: 17.1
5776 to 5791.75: 16.3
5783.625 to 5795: 16.9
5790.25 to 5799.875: 17.1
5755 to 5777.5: 17.2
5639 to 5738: 16.8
